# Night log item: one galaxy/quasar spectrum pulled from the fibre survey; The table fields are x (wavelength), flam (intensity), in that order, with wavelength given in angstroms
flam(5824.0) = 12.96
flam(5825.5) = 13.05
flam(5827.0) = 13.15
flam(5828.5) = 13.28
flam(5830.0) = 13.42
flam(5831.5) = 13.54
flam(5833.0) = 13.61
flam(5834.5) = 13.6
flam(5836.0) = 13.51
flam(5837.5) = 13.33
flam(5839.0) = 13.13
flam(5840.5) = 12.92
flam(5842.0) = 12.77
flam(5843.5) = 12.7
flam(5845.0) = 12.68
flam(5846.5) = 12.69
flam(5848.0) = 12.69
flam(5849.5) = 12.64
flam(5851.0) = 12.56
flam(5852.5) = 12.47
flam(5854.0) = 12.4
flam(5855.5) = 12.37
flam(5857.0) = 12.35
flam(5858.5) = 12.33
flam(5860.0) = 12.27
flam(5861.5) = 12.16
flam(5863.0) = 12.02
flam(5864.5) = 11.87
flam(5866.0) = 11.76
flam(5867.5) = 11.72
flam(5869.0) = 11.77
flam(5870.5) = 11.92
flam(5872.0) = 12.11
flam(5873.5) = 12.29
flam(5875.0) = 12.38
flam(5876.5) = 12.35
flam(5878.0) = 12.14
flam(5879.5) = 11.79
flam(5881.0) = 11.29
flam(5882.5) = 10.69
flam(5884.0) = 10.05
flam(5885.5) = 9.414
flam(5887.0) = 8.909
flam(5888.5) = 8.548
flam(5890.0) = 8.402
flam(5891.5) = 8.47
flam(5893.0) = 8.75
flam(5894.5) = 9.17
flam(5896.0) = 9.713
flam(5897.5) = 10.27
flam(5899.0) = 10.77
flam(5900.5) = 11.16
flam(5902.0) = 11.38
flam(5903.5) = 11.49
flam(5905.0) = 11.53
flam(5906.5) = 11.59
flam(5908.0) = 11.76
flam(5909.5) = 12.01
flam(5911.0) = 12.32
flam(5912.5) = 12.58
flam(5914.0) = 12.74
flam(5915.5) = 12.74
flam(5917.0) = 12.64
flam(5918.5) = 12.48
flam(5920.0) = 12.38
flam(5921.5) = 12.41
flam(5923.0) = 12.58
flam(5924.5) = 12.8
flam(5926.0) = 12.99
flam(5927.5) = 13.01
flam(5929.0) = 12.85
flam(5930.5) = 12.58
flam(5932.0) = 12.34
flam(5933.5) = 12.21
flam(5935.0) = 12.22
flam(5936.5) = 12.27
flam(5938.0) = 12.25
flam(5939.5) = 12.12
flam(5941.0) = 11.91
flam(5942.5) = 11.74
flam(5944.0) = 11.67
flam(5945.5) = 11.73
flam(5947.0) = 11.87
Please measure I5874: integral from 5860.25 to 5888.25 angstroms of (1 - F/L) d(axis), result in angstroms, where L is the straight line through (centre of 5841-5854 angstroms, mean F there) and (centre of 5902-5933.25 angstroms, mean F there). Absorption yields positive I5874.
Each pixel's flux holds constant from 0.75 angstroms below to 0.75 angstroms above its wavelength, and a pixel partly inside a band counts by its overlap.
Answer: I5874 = 2.4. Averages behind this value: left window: 12.6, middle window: 11.4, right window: 12.4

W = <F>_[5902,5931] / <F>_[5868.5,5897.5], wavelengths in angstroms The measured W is 1.18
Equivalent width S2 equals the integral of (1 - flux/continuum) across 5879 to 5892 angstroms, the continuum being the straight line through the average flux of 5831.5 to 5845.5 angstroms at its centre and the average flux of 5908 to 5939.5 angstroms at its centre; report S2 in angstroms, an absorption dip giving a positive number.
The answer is 3.1 angstroms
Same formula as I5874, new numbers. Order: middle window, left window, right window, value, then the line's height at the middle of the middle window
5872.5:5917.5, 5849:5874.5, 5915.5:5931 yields 5.3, 12.4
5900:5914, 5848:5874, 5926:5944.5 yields 0.5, 12.3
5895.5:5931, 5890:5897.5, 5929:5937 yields -4.4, 10.7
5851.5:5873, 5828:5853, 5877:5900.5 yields -0.9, 11.6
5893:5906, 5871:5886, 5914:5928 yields 1.6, 12.1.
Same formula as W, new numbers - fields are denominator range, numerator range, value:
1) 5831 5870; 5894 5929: 0.94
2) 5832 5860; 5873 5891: 0.83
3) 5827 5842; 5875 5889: 0.80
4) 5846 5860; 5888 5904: 0.79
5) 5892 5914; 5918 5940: 1.13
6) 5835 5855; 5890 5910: 0.82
